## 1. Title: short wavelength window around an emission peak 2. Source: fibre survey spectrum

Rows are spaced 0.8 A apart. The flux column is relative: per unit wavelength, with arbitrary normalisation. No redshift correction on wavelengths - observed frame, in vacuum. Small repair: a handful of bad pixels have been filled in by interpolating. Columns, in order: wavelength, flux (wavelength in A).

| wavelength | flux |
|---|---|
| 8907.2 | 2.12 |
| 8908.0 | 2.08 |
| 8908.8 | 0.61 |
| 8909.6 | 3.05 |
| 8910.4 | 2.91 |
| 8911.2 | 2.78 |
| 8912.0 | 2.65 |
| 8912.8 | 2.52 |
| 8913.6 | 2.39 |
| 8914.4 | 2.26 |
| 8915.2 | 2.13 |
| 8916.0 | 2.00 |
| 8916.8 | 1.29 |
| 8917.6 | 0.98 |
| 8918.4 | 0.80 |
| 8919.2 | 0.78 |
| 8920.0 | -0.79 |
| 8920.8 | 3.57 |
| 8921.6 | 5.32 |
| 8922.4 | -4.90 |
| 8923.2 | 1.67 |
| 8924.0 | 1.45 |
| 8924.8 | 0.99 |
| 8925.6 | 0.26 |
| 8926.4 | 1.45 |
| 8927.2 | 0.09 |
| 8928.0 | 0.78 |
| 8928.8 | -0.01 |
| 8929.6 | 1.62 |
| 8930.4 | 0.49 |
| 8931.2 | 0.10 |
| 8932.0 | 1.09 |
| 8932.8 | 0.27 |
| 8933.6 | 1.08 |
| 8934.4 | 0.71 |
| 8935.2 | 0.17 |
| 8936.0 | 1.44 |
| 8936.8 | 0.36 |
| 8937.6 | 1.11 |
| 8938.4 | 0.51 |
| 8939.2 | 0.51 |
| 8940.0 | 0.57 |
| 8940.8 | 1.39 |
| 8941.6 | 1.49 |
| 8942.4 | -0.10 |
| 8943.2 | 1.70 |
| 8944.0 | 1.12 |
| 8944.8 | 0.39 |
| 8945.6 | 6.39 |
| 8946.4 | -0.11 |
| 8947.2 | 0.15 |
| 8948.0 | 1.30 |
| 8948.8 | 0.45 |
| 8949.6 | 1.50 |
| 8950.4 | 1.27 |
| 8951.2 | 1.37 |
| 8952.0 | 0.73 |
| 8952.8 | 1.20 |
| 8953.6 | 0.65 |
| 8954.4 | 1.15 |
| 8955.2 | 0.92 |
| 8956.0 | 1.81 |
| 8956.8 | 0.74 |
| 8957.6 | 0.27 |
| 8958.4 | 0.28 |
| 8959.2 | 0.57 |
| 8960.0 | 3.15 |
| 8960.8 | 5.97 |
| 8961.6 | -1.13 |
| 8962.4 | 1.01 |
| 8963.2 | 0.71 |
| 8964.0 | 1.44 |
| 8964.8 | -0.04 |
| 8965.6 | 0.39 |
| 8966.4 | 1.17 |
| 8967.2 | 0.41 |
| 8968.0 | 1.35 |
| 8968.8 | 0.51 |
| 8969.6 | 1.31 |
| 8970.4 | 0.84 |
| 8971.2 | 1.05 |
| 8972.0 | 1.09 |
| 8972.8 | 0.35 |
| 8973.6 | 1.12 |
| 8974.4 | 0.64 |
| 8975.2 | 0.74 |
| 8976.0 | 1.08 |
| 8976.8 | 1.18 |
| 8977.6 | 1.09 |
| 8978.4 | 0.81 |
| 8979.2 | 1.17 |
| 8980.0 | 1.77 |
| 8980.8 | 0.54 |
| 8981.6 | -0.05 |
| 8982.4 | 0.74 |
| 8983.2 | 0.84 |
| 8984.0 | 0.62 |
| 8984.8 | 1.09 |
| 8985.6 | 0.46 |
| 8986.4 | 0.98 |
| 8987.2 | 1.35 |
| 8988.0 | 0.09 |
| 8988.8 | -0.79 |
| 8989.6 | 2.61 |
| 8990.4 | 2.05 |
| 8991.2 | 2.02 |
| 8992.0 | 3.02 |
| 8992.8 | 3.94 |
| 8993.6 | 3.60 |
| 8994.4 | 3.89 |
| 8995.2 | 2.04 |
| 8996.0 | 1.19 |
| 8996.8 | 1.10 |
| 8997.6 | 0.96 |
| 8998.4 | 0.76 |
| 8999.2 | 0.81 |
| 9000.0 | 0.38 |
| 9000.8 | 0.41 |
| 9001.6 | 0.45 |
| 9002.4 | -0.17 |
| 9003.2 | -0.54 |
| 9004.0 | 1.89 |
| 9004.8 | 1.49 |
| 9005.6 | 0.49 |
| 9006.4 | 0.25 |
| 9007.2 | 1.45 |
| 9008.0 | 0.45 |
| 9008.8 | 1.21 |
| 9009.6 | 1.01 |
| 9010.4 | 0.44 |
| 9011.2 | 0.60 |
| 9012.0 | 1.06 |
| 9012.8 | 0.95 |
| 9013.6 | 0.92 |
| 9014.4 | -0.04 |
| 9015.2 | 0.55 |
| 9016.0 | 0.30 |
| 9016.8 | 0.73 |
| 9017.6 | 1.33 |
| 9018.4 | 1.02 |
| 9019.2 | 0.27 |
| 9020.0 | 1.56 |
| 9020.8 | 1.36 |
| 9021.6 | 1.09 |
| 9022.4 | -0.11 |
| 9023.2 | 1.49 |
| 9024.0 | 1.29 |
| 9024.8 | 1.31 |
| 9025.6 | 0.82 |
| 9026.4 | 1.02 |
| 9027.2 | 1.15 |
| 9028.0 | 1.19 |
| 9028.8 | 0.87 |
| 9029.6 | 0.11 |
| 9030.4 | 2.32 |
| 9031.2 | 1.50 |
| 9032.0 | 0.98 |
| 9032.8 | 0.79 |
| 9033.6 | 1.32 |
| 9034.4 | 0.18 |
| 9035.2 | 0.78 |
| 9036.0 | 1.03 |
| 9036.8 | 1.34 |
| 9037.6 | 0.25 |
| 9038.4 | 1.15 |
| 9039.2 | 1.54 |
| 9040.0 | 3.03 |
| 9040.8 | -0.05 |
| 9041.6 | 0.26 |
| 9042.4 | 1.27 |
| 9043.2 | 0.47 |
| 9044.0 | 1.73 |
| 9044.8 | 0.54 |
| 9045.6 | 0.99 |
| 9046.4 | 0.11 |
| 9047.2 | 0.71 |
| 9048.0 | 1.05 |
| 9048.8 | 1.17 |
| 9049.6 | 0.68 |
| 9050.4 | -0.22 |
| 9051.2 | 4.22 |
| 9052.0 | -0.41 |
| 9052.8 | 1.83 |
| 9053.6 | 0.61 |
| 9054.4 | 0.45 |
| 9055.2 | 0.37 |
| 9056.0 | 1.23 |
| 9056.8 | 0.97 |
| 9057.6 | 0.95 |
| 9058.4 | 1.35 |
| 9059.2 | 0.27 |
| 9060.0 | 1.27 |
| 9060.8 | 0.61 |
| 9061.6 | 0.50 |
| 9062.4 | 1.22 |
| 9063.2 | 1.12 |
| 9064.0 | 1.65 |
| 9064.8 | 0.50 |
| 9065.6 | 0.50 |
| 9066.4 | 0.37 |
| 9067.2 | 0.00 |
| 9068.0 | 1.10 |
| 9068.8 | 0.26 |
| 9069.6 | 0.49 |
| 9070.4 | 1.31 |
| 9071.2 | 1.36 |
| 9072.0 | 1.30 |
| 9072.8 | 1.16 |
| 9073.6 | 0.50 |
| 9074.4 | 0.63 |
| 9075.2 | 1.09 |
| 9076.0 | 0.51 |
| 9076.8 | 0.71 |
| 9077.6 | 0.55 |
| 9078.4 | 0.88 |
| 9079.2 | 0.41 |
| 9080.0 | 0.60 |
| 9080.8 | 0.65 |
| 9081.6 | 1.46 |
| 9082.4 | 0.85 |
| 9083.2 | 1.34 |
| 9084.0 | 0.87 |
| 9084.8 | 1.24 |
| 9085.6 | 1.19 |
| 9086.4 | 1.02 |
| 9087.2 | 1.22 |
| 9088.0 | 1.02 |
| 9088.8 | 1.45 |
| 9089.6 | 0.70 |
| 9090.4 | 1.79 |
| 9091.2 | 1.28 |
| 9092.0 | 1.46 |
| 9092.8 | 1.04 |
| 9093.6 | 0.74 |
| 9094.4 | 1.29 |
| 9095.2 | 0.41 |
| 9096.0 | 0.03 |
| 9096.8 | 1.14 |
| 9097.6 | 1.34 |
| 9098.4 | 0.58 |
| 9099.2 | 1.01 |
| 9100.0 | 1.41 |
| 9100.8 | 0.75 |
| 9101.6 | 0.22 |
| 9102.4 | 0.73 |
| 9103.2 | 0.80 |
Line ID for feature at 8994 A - [O III] 5007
